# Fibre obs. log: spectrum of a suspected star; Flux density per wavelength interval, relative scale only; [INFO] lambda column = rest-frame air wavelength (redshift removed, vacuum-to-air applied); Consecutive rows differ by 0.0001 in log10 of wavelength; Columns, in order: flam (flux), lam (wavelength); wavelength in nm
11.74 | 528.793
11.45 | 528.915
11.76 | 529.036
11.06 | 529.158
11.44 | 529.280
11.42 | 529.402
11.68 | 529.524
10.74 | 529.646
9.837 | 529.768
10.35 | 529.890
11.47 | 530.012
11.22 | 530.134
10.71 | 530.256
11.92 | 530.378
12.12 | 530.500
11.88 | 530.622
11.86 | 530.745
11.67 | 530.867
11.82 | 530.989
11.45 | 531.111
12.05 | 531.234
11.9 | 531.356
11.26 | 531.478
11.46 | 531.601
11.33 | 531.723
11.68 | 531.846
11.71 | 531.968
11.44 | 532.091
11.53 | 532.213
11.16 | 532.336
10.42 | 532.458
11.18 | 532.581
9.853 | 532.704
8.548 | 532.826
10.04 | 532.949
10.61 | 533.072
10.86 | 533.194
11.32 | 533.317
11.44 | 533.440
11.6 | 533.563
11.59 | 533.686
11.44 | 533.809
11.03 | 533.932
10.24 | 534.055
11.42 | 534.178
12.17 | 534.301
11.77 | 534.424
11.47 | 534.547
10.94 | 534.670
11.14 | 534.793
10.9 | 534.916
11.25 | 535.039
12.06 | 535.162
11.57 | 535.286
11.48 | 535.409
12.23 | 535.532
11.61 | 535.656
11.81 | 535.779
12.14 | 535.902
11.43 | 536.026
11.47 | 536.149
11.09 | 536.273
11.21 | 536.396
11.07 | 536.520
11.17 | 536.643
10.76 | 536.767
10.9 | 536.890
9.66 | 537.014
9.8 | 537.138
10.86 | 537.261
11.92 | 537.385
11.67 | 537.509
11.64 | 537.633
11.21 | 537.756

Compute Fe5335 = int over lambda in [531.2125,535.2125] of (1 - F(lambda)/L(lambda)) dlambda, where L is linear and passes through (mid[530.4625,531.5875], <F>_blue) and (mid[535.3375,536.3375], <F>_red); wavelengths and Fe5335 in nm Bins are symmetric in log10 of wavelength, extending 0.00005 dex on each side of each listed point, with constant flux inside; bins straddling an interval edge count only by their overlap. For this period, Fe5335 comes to 0.19 nm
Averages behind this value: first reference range 11.8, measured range 11.2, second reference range 11.7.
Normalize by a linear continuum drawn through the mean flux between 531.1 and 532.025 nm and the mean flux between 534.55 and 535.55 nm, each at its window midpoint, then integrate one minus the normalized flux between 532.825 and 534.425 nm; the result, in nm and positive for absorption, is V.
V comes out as 0.06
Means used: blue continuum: 11.6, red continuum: 11.4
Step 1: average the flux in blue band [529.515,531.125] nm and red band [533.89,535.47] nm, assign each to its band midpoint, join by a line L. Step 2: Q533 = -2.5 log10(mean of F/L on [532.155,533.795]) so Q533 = 0.05 mag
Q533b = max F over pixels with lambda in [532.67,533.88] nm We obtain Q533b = 11.6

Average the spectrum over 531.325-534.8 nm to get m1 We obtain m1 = 11.1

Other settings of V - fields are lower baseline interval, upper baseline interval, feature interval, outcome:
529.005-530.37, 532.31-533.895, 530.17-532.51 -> -0.13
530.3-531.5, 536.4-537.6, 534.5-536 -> -0.05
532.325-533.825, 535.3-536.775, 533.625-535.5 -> -0.04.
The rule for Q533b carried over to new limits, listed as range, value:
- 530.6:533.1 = 12.05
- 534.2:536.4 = 12.23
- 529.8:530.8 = 12.12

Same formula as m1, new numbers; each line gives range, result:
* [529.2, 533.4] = 11.2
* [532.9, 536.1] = 11.4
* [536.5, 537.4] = 10.7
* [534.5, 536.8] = 11.4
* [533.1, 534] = 11.3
